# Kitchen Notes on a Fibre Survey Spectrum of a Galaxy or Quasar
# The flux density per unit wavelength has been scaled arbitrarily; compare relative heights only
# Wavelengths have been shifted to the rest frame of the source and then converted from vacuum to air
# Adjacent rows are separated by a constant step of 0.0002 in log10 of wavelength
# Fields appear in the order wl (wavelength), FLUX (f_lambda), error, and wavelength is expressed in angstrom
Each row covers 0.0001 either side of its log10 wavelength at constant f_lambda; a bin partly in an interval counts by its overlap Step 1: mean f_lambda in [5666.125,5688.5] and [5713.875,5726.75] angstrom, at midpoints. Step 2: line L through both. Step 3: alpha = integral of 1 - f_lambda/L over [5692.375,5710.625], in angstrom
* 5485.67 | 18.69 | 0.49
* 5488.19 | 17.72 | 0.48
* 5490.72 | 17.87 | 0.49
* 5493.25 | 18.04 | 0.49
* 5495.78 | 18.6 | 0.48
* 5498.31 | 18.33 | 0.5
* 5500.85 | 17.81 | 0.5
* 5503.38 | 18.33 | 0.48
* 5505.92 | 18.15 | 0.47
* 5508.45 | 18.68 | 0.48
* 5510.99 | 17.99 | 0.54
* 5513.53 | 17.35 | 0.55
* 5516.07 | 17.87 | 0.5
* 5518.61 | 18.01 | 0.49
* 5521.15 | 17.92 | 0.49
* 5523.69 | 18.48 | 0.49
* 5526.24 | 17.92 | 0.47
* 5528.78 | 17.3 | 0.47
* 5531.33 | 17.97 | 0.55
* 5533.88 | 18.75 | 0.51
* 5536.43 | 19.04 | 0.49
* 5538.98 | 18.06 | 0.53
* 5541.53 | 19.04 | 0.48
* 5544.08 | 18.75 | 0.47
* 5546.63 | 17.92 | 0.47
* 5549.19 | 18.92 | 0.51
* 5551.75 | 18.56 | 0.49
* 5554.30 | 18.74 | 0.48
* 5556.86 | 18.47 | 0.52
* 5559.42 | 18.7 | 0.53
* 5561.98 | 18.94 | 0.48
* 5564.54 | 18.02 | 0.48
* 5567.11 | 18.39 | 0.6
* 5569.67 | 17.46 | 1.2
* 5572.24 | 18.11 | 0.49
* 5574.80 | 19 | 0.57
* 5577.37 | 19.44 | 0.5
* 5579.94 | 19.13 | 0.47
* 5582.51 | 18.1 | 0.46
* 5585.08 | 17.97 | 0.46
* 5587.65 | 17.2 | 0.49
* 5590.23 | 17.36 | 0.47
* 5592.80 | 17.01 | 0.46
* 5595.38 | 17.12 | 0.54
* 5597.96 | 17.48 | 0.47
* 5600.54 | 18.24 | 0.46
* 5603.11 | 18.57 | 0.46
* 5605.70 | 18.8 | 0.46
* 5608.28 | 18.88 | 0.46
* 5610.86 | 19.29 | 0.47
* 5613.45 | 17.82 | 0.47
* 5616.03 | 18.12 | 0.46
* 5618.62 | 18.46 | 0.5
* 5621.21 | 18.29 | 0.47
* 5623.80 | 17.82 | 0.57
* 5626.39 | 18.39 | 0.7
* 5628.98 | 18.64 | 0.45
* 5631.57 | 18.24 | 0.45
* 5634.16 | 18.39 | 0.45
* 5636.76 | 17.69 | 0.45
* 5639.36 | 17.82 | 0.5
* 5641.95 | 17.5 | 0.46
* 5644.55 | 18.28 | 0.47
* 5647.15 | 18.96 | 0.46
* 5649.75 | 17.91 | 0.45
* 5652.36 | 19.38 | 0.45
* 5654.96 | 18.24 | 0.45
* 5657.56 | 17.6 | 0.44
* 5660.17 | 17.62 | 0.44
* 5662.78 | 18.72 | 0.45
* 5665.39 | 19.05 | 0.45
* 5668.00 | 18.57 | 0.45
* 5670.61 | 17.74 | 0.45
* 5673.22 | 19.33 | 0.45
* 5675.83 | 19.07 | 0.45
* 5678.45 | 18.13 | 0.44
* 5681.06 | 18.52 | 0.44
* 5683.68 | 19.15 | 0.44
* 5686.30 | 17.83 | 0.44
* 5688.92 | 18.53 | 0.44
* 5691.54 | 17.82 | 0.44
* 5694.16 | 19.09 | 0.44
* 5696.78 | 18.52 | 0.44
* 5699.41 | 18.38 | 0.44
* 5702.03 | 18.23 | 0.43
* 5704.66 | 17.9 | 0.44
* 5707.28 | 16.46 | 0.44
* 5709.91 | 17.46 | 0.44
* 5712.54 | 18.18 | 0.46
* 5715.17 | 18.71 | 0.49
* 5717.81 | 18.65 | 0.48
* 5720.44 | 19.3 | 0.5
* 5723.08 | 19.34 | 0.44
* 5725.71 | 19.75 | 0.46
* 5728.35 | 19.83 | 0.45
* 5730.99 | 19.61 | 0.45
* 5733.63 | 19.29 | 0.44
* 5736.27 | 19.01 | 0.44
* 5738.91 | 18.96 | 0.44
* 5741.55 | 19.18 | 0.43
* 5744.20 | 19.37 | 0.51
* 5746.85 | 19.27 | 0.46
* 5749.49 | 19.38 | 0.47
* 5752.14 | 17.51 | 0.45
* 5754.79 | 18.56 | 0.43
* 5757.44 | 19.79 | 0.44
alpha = 0.8 angstrom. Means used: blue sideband 18.6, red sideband 19.1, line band 18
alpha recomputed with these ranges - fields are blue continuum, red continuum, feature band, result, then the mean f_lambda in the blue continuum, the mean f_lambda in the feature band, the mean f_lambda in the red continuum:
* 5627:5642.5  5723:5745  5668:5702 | 0.4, 18.1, 18.5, 19.4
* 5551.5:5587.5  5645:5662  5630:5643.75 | 0.3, 18.5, 18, 18.3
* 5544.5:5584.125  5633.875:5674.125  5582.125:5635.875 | 0.9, 18.5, 18.1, 18.3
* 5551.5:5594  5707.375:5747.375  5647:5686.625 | 0.4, 18.3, 18.5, 19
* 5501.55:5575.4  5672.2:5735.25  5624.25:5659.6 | 0.6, 18.3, 18.2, 18.6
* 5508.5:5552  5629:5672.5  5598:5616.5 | -0.2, 18.2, 18.5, 18.3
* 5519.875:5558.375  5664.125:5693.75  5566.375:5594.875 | 0.6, 18.4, 18.1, 18.5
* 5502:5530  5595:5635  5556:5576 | -0.2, 18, 18.4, 18.3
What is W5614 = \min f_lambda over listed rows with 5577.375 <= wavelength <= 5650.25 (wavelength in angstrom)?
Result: 17.01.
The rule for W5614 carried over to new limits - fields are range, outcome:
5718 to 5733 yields 19.3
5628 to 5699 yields 17.5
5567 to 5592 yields 17.2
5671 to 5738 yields 16.46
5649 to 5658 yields 17.6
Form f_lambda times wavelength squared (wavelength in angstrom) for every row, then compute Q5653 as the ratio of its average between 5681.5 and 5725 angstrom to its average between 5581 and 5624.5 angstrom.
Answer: 1.06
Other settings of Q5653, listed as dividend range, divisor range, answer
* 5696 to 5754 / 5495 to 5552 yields 1.10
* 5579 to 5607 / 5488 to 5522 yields 1.02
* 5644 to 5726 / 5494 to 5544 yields 1.07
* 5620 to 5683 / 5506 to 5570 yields 1.04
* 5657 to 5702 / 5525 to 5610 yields 1.05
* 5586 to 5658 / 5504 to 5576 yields 1.02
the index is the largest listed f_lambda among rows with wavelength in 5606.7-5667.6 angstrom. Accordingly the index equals 19.38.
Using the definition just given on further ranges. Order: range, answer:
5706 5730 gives 19.83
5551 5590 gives 19.44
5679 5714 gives 19.15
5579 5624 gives 19.29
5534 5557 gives 19.04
